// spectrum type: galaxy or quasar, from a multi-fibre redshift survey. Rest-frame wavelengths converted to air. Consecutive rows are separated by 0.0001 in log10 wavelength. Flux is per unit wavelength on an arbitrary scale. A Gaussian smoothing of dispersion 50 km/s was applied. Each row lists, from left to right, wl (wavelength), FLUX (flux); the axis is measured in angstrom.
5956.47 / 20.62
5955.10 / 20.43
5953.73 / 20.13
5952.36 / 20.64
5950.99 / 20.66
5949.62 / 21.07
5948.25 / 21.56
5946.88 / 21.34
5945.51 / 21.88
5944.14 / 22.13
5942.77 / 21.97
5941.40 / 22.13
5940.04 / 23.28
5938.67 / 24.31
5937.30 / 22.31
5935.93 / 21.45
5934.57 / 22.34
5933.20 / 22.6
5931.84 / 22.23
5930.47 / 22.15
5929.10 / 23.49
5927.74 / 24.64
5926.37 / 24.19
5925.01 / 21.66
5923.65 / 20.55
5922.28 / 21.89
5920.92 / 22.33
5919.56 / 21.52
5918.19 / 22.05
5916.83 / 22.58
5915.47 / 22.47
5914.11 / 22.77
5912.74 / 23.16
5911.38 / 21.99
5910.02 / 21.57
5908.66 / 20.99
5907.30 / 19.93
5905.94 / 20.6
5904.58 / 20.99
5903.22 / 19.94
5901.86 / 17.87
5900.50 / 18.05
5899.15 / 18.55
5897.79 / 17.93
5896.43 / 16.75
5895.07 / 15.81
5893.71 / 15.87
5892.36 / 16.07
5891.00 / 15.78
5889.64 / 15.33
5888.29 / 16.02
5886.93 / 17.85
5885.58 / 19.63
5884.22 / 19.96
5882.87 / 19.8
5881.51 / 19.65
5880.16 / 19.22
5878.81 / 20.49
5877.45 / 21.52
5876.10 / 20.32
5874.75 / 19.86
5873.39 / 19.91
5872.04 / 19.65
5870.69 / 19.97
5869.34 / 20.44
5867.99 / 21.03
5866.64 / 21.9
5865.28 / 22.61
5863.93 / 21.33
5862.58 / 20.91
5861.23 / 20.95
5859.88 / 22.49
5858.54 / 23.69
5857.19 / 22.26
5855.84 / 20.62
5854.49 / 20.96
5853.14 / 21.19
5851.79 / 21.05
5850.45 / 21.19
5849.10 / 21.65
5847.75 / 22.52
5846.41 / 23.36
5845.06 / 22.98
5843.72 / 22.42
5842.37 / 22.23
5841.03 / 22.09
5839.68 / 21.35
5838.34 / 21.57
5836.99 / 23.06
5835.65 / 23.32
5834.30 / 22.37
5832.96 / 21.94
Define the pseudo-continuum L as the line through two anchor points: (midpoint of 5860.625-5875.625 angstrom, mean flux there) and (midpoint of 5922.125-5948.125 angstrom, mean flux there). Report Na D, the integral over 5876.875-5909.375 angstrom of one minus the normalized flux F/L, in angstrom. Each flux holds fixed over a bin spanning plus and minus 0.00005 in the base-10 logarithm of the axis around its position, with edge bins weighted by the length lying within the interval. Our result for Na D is 4.4 angstrom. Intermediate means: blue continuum 20.8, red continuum 22.4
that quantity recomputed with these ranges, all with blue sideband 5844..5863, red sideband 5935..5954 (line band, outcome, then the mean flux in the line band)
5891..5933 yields 2.3 angstrom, 20.6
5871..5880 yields 0.7 angstrom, 20.2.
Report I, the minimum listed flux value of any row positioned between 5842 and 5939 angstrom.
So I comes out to 15.33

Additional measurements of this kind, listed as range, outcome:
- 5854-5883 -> 19.22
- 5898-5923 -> 17.87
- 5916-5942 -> 20.55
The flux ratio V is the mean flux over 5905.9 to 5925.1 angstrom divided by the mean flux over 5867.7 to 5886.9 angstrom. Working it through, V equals 1.09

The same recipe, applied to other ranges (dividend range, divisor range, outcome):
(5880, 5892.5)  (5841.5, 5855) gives 0.82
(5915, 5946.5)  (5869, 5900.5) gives 1.21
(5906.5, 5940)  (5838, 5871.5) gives 1.03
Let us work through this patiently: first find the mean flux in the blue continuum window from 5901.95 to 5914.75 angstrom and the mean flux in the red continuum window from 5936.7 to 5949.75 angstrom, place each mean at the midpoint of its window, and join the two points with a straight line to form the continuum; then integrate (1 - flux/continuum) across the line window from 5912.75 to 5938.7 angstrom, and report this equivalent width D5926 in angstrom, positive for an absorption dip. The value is -0.9 angstrom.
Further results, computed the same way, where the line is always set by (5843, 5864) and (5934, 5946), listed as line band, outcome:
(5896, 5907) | 1.6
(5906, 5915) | 0.2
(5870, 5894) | 3.6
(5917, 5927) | 0.1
